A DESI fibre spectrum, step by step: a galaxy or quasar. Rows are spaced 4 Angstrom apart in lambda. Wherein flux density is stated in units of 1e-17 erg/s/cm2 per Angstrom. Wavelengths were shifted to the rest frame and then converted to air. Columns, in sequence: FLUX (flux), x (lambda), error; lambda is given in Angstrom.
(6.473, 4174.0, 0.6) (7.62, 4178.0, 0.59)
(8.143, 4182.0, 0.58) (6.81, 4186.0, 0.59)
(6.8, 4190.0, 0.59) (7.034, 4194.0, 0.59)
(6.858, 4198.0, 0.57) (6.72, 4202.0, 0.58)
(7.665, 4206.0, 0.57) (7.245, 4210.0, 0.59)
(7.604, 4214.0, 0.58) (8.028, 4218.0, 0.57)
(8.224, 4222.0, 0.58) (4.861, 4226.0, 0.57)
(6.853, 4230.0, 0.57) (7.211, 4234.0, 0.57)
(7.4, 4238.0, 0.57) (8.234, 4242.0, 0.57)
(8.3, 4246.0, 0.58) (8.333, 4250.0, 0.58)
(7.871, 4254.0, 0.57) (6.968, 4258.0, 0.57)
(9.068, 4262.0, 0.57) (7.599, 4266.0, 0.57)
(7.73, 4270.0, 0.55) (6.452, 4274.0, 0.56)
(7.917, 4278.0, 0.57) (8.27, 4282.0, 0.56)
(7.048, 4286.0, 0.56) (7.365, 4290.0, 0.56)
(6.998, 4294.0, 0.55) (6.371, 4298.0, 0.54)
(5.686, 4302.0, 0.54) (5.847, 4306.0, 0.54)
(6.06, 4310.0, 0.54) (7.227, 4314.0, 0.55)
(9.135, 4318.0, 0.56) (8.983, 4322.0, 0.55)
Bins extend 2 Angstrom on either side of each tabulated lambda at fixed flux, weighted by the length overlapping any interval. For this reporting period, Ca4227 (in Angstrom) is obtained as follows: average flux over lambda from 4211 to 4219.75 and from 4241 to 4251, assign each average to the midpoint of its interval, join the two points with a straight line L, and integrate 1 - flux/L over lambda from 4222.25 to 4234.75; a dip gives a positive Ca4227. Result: 2.3 Angstrom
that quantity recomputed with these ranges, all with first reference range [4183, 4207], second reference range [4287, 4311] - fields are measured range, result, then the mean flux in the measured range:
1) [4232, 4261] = -4.7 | 7.8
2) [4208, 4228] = -0.9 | 7.19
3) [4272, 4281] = -1.0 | 7.31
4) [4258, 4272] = -2.9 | 7.97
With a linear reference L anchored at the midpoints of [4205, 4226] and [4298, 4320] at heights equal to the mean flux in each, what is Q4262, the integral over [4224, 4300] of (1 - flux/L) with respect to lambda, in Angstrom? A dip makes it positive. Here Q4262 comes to -3.2 Angstrom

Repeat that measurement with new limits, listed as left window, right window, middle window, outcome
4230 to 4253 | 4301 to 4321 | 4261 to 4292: -1.1 Angstrom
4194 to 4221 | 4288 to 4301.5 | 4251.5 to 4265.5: -1.8 Angstrom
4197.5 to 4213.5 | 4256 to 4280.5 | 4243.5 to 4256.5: -1.1 Angstrom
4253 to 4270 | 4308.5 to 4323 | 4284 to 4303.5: 2.8 Angstrom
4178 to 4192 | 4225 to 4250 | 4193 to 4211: 0.5 Angstrom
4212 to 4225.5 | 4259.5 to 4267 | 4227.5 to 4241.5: 1.2 Angstrom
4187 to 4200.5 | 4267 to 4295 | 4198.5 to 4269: -3.9 Angstrom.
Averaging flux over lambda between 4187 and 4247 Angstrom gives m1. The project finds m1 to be 7.24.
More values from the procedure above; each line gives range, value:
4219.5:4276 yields 7.51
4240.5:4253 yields 8.26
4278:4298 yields 7.37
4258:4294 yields 7.6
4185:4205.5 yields 6.91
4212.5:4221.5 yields 7.9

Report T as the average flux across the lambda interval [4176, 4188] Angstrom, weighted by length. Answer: 7.52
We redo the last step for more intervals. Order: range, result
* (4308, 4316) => 6.64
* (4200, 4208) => 7.19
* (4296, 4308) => 5.97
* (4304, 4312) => 5.95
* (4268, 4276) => 7.09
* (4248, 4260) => 7.72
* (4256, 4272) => 7.84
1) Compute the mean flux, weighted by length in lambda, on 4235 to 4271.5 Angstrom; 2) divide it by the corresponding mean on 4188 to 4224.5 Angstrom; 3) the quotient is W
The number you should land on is 1.1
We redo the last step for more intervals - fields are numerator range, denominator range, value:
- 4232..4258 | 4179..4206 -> 1.10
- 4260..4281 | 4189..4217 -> 1.08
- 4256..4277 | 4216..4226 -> 1.01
